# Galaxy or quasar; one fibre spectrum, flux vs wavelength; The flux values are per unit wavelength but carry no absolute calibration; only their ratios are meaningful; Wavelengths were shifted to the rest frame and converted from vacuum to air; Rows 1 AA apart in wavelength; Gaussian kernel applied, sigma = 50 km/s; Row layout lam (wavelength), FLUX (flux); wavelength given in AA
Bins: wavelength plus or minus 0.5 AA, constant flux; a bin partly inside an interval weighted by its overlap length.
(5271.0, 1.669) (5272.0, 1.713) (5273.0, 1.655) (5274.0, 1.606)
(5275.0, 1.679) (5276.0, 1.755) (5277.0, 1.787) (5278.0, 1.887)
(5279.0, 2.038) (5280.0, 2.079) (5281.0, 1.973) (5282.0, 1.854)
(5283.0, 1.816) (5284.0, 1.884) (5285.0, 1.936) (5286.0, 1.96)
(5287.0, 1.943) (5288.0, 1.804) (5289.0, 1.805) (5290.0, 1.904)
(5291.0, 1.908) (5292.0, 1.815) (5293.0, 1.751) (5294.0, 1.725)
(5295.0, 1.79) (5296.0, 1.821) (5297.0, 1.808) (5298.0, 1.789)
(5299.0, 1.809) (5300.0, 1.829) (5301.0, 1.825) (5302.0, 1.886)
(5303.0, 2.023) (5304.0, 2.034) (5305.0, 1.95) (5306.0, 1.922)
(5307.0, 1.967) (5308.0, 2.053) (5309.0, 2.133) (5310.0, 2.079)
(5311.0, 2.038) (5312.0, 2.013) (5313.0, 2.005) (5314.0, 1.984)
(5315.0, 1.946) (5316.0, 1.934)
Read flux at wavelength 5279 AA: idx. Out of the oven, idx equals 2.038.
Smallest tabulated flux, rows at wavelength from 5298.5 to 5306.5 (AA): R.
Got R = 1.809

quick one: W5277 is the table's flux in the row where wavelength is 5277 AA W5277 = 1.787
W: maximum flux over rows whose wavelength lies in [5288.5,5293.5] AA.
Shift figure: 1.908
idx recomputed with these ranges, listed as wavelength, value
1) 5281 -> 1.973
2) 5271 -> 1.669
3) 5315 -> 1.946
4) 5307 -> 1.967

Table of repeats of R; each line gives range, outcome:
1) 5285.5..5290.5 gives 1.804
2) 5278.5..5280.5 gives 2.038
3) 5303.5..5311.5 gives 1.922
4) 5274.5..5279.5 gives 1.679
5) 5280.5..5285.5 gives 1.816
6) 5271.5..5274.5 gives 1.606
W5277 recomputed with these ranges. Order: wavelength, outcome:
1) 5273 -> 1.655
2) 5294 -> 1.725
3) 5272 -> 1.713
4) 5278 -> 1.887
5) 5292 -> 1.815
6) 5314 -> 1.984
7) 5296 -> 1.821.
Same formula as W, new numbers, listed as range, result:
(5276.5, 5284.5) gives 2.079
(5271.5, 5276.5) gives 1.755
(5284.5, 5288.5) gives 1.96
